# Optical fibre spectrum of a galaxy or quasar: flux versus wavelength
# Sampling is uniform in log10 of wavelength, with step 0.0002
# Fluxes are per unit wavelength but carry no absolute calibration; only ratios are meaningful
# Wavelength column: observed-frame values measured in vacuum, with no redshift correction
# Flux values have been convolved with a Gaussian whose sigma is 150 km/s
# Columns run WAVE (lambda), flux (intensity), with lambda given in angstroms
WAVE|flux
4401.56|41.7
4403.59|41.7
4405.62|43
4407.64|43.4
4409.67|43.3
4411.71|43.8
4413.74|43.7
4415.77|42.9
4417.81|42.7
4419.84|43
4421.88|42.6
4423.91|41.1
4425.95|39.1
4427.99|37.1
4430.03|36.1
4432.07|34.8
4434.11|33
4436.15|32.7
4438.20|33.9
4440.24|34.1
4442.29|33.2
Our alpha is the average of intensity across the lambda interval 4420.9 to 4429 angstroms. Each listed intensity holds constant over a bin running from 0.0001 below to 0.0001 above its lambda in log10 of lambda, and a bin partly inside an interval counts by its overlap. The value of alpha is 40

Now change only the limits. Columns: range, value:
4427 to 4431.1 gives 36.6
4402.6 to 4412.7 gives 43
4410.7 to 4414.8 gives 43.8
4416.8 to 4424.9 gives 42.4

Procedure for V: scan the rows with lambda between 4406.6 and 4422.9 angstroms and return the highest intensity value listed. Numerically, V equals 43.8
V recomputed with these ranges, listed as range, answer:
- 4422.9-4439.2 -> 41.1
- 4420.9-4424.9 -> 42.6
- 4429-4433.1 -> 36.1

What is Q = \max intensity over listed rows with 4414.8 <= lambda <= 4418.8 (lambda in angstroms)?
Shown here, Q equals 42.9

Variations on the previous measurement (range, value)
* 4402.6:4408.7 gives 43.4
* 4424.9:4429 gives 39.1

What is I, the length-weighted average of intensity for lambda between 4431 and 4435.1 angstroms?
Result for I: 34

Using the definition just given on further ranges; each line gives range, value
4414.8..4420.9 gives 42.8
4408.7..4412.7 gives 43.5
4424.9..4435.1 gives 36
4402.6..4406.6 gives 42.3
